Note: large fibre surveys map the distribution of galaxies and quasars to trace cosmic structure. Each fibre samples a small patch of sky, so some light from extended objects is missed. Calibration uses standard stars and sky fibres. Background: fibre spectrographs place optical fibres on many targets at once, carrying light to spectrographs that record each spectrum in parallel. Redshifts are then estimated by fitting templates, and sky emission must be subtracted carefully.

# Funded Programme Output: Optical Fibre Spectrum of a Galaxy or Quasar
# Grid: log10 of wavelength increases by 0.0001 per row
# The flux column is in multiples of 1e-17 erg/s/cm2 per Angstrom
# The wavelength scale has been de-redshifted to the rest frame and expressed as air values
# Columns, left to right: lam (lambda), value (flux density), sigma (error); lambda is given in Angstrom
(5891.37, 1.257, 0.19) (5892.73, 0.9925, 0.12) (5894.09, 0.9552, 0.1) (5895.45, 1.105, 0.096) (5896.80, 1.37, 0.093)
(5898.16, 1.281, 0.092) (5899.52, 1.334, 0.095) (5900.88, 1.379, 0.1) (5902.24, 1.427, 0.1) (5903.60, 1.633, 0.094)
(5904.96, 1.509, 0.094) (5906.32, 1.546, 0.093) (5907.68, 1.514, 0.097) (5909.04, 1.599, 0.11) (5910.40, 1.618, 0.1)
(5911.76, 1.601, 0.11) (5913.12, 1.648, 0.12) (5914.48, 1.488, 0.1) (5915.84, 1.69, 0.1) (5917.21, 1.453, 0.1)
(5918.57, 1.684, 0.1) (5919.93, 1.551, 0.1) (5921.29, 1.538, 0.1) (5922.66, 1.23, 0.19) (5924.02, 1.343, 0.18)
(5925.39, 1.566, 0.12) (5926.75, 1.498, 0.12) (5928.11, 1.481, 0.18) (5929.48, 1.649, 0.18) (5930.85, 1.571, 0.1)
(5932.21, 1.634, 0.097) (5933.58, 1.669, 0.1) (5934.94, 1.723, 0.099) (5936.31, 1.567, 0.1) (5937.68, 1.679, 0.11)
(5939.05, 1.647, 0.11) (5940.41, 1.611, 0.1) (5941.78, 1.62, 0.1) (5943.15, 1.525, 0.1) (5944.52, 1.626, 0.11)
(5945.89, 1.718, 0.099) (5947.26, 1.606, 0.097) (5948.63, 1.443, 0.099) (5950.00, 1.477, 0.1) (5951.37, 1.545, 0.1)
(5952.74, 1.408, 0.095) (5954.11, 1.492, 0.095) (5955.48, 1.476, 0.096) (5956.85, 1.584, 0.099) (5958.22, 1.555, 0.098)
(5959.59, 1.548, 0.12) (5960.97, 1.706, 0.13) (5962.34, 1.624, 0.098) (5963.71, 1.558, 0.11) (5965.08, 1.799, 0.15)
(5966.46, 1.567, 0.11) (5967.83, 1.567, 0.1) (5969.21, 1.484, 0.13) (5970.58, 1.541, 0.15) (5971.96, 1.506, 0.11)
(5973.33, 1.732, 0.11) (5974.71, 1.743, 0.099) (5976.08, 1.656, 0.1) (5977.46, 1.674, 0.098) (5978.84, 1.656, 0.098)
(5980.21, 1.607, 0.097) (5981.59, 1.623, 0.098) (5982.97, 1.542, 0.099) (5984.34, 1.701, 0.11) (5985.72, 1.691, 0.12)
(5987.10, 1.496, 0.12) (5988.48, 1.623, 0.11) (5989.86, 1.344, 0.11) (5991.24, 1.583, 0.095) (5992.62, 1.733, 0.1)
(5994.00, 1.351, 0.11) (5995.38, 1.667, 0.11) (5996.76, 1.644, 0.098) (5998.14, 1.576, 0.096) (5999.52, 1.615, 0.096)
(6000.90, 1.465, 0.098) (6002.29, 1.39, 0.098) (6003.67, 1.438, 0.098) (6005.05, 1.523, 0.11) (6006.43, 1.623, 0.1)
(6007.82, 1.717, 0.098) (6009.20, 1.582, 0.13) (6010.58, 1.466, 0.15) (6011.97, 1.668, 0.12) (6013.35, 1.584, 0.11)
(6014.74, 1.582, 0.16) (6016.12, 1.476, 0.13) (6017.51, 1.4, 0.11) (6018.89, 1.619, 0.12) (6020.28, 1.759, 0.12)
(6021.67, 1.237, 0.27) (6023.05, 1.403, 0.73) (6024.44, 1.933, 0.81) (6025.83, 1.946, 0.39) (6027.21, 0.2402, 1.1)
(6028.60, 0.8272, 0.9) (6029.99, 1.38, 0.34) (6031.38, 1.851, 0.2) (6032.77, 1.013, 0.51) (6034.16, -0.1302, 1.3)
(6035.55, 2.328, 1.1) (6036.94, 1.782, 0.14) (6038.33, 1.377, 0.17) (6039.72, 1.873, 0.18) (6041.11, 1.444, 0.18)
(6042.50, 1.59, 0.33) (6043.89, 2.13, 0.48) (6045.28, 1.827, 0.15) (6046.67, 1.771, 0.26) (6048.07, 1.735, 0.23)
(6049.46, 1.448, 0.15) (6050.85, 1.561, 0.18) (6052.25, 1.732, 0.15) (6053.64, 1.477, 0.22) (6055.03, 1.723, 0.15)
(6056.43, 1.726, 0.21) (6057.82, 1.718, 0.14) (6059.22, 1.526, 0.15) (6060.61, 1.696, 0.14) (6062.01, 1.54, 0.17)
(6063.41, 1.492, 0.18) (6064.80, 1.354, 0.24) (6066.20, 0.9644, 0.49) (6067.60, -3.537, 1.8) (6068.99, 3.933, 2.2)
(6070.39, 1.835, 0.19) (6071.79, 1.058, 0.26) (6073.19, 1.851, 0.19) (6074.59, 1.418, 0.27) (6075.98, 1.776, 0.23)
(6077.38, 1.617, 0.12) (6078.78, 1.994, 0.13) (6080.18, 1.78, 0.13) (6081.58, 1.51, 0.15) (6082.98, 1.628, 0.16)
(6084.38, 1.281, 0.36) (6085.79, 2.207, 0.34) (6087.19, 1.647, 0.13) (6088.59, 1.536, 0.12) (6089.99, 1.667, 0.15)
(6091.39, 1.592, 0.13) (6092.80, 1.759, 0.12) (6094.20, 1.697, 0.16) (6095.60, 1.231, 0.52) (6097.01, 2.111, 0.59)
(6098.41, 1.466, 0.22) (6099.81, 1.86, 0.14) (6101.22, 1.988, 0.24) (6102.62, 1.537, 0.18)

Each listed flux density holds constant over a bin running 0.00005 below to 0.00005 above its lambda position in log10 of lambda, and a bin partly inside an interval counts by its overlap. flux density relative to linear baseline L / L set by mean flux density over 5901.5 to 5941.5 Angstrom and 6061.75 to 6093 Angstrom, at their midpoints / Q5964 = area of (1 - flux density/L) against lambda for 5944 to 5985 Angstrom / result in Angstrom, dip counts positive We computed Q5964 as -1.44 Angstrom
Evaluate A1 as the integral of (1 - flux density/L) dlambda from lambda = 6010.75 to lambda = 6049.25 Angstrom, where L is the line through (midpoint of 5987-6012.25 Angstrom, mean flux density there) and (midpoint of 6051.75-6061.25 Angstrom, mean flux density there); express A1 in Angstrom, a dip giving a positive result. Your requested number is 2.5 Angstrom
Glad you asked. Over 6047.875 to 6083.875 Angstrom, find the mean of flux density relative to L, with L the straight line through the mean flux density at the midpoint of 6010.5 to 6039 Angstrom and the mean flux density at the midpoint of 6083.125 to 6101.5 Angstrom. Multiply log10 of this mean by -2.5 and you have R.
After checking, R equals 0.07 mag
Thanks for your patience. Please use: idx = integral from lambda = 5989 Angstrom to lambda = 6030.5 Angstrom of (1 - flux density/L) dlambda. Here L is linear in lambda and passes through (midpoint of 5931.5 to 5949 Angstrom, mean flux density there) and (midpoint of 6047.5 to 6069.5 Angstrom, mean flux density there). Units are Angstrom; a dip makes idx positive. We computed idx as -0.7 Angstrom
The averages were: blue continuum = 1.62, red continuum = 1.36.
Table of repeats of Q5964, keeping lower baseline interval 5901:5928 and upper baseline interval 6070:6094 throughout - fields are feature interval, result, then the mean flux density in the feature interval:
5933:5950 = -0.70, 1.61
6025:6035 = 3.50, 1.05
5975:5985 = -0.40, 1.64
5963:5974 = -0.17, 1.59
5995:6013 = 0.34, 1.57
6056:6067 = 1.26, 1.45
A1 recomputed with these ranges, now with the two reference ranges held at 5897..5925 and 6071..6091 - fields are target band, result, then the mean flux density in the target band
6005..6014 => -0.10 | 1.6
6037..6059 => -0.84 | 1.68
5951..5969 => -0.33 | 1.57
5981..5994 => -0.13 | 1.58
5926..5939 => -0.77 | 1.61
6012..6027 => 0.35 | 1.55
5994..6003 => 0.17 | 1.54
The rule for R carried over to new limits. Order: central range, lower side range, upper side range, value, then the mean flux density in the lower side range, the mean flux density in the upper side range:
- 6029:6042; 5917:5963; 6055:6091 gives 0.07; 1.56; 1.49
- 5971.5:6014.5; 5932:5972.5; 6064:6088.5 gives -0.04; 1.58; 1.43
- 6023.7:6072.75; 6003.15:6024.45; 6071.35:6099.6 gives 0.12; 1.55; 1.65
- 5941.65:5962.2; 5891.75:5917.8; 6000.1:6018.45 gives -0.06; 1.43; 1.53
